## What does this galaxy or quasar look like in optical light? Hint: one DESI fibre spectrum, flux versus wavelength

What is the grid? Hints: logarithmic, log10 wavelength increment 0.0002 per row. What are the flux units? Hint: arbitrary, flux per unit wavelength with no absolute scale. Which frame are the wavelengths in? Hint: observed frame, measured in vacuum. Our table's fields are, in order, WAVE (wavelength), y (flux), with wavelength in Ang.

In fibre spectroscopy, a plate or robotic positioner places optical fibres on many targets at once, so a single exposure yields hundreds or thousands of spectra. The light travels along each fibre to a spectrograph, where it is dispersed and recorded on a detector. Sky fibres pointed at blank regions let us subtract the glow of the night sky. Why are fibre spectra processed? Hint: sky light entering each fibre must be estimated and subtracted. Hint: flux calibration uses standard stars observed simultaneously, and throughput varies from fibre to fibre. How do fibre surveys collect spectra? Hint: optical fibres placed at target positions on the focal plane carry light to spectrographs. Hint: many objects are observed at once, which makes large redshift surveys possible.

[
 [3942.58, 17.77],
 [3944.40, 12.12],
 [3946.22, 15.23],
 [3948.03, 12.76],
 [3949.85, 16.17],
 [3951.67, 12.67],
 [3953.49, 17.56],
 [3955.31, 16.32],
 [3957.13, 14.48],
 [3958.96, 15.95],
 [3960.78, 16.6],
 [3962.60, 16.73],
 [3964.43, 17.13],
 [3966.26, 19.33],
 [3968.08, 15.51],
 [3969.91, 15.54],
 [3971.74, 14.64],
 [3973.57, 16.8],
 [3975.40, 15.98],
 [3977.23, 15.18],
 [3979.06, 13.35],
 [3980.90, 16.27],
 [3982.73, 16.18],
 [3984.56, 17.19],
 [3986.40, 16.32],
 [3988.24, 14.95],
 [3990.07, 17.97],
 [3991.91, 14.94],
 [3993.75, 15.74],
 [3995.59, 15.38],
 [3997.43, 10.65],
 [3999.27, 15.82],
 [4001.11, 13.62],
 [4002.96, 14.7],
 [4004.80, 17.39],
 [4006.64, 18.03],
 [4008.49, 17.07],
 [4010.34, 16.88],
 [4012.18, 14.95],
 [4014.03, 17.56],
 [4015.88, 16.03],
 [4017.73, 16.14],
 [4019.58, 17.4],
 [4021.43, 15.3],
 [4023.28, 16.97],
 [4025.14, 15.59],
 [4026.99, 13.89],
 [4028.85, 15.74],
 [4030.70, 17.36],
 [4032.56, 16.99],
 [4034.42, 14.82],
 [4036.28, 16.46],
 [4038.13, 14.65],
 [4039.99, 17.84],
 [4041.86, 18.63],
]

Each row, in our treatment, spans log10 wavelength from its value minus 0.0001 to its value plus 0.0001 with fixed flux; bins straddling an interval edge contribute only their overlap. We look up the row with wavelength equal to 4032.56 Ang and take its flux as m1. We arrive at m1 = 16.99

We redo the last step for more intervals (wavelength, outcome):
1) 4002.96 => 14.7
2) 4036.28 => 16.46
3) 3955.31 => 16.32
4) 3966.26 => 19.33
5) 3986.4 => 16.32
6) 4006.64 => 18.03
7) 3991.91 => 14.94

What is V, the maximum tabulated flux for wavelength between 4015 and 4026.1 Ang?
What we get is 17.4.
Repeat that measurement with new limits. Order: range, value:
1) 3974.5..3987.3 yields 17.19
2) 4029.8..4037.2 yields 17.36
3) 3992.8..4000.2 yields 15.82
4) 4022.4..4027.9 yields 16.97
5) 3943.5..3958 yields 17.56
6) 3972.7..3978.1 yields 16.8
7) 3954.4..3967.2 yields 19.33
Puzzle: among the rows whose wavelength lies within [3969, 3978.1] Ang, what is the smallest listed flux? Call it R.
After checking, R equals 14.64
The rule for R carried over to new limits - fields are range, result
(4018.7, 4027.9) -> 13.89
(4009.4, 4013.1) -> 14.95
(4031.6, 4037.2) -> 14.82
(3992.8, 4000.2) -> 10.65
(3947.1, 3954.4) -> 12.67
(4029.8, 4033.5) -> 16.99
